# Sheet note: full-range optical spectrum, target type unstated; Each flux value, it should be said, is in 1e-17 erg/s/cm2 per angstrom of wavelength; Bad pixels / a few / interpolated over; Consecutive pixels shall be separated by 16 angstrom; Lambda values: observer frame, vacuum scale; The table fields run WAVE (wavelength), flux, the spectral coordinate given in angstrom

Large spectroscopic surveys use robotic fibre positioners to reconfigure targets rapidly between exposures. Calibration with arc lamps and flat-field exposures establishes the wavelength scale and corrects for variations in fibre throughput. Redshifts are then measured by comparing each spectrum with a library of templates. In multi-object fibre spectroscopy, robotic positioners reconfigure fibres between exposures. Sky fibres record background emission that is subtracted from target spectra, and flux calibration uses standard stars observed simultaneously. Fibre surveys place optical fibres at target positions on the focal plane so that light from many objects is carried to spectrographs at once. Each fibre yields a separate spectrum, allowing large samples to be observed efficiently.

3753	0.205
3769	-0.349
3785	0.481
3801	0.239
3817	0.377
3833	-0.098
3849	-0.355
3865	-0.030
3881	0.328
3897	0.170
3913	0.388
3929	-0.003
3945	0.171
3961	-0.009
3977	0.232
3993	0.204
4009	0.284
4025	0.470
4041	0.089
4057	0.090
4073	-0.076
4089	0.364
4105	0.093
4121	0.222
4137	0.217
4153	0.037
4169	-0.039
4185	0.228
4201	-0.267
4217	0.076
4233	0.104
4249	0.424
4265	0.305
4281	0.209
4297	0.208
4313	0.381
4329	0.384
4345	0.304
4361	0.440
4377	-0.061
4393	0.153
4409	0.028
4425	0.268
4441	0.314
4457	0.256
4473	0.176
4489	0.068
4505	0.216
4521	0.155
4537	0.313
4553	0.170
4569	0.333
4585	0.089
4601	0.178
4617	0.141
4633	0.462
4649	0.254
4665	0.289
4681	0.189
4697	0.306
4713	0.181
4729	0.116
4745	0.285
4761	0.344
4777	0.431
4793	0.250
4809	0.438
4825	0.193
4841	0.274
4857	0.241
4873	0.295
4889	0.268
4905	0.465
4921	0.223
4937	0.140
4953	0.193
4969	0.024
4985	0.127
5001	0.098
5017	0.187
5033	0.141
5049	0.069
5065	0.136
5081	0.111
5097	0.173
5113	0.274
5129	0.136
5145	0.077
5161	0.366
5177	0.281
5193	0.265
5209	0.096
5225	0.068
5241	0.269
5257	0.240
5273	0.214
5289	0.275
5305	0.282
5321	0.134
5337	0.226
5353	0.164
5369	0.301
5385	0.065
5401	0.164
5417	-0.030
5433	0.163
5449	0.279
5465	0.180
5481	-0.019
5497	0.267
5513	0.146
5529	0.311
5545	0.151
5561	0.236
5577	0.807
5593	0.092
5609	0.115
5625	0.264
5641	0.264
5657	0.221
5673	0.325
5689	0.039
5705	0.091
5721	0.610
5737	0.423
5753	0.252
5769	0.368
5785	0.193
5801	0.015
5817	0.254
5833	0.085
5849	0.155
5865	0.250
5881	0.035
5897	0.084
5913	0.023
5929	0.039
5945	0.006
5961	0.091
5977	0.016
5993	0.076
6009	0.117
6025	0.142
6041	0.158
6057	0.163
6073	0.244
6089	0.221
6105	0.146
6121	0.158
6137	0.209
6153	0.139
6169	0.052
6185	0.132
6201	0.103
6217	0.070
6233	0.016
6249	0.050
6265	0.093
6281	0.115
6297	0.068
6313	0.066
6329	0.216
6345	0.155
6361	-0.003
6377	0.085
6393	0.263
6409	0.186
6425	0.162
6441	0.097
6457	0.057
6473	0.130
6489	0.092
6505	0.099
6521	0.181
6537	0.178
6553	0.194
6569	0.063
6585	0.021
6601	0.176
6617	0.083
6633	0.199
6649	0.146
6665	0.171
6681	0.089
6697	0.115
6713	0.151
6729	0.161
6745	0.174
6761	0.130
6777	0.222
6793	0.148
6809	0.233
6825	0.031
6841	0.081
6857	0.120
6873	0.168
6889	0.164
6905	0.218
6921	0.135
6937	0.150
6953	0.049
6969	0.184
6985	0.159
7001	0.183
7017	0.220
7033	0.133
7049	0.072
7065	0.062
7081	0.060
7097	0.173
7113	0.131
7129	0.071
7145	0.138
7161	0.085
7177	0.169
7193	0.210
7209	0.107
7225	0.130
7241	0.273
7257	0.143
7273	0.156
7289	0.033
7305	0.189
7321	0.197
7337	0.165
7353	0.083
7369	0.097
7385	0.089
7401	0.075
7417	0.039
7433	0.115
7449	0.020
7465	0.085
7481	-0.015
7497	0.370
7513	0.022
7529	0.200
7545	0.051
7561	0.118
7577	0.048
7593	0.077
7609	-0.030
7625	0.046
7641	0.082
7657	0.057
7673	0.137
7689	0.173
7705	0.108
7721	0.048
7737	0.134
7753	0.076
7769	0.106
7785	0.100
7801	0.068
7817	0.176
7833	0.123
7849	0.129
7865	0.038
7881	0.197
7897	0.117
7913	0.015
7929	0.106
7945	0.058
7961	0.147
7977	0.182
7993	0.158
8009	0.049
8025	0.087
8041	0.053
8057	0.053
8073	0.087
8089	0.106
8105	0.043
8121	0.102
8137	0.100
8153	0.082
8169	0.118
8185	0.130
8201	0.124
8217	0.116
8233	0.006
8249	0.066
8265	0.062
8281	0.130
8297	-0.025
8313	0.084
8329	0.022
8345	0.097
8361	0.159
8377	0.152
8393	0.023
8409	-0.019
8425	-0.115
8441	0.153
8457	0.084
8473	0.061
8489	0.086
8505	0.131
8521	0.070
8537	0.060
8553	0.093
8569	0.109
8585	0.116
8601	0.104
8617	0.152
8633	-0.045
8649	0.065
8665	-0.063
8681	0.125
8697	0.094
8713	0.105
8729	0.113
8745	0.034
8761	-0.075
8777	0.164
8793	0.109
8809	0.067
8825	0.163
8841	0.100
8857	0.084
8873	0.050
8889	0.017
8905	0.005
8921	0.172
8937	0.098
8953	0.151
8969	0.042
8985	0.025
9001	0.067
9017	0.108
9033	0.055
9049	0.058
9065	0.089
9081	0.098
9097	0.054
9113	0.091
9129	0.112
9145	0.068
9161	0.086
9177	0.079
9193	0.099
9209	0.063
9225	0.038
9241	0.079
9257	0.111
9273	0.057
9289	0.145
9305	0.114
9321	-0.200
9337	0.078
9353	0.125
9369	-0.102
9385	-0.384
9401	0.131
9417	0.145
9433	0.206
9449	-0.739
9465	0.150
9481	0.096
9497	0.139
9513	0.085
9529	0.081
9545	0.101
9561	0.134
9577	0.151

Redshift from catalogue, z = 0.14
